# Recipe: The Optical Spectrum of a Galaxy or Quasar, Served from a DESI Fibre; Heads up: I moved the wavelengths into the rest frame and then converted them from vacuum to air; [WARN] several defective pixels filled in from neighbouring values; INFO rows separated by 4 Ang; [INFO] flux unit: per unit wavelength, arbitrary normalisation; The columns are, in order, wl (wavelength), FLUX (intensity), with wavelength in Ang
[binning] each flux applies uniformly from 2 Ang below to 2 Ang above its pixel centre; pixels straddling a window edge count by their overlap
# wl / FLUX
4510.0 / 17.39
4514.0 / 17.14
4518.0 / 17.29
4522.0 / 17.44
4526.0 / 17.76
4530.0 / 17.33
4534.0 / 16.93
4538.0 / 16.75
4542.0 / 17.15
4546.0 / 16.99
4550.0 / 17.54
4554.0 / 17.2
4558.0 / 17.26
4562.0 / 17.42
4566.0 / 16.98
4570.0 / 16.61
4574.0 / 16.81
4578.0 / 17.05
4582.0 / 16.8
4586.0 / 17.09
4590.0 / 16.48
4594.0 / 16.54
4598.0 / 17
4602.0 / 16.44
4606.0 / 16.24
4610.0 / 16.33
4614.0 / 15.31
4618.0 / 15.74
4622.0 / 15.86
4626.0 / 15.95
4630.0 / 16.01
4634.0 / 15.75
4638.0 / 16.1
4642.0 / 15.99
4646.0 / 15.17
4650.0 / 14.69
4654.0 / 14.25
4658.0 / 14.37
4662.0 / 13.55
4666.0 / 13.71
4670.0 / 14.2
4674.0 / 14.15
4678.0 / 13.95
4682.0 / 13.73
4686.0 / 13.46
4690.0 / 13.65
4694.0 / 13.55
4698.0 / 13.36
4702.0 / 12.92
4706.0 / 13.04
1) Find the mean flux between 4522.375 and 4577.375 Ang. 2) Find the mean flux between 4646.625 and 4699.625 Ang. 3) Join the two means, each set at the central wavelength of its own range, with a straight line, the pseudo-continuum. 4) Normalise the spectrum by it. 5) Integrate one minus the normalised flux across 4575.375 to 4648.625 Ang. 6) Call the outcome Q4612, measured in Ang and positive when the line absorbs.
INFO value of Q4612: -3.25 Ang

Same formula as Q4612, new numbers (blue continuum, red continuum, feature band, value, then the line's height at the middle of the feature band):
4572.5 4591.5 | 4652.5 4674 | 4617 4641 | -1.10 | 15.2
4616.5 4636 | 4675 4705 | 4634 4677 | 0.42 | 14.8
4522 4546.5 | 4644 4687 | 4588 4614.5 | -1.30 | 15.6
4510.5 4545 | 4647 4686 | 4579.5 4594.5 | -0.83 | 15.9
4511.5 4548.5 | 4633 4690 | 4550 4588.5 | -1.55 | 16.4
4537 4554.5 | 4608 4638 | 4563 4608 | -0.71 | 16.5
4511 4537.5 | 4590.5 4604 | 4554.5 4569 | -0.19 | 17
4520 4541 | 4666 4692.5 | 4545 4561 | -0.53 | 16.7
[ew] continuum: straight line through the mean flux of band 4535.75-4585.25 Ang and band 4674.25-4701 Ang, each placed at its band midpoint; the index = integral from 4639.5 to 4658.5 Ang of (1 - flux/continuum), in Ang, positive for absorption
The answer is -0.4 Ang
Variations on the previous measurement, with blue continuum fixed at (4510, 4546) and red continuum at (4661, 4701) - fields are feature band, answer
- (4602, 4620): -0.8 Ang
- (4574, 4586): -0.7 Ang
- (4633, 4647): -1.1 Ang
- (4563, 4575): -0.4 Ang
